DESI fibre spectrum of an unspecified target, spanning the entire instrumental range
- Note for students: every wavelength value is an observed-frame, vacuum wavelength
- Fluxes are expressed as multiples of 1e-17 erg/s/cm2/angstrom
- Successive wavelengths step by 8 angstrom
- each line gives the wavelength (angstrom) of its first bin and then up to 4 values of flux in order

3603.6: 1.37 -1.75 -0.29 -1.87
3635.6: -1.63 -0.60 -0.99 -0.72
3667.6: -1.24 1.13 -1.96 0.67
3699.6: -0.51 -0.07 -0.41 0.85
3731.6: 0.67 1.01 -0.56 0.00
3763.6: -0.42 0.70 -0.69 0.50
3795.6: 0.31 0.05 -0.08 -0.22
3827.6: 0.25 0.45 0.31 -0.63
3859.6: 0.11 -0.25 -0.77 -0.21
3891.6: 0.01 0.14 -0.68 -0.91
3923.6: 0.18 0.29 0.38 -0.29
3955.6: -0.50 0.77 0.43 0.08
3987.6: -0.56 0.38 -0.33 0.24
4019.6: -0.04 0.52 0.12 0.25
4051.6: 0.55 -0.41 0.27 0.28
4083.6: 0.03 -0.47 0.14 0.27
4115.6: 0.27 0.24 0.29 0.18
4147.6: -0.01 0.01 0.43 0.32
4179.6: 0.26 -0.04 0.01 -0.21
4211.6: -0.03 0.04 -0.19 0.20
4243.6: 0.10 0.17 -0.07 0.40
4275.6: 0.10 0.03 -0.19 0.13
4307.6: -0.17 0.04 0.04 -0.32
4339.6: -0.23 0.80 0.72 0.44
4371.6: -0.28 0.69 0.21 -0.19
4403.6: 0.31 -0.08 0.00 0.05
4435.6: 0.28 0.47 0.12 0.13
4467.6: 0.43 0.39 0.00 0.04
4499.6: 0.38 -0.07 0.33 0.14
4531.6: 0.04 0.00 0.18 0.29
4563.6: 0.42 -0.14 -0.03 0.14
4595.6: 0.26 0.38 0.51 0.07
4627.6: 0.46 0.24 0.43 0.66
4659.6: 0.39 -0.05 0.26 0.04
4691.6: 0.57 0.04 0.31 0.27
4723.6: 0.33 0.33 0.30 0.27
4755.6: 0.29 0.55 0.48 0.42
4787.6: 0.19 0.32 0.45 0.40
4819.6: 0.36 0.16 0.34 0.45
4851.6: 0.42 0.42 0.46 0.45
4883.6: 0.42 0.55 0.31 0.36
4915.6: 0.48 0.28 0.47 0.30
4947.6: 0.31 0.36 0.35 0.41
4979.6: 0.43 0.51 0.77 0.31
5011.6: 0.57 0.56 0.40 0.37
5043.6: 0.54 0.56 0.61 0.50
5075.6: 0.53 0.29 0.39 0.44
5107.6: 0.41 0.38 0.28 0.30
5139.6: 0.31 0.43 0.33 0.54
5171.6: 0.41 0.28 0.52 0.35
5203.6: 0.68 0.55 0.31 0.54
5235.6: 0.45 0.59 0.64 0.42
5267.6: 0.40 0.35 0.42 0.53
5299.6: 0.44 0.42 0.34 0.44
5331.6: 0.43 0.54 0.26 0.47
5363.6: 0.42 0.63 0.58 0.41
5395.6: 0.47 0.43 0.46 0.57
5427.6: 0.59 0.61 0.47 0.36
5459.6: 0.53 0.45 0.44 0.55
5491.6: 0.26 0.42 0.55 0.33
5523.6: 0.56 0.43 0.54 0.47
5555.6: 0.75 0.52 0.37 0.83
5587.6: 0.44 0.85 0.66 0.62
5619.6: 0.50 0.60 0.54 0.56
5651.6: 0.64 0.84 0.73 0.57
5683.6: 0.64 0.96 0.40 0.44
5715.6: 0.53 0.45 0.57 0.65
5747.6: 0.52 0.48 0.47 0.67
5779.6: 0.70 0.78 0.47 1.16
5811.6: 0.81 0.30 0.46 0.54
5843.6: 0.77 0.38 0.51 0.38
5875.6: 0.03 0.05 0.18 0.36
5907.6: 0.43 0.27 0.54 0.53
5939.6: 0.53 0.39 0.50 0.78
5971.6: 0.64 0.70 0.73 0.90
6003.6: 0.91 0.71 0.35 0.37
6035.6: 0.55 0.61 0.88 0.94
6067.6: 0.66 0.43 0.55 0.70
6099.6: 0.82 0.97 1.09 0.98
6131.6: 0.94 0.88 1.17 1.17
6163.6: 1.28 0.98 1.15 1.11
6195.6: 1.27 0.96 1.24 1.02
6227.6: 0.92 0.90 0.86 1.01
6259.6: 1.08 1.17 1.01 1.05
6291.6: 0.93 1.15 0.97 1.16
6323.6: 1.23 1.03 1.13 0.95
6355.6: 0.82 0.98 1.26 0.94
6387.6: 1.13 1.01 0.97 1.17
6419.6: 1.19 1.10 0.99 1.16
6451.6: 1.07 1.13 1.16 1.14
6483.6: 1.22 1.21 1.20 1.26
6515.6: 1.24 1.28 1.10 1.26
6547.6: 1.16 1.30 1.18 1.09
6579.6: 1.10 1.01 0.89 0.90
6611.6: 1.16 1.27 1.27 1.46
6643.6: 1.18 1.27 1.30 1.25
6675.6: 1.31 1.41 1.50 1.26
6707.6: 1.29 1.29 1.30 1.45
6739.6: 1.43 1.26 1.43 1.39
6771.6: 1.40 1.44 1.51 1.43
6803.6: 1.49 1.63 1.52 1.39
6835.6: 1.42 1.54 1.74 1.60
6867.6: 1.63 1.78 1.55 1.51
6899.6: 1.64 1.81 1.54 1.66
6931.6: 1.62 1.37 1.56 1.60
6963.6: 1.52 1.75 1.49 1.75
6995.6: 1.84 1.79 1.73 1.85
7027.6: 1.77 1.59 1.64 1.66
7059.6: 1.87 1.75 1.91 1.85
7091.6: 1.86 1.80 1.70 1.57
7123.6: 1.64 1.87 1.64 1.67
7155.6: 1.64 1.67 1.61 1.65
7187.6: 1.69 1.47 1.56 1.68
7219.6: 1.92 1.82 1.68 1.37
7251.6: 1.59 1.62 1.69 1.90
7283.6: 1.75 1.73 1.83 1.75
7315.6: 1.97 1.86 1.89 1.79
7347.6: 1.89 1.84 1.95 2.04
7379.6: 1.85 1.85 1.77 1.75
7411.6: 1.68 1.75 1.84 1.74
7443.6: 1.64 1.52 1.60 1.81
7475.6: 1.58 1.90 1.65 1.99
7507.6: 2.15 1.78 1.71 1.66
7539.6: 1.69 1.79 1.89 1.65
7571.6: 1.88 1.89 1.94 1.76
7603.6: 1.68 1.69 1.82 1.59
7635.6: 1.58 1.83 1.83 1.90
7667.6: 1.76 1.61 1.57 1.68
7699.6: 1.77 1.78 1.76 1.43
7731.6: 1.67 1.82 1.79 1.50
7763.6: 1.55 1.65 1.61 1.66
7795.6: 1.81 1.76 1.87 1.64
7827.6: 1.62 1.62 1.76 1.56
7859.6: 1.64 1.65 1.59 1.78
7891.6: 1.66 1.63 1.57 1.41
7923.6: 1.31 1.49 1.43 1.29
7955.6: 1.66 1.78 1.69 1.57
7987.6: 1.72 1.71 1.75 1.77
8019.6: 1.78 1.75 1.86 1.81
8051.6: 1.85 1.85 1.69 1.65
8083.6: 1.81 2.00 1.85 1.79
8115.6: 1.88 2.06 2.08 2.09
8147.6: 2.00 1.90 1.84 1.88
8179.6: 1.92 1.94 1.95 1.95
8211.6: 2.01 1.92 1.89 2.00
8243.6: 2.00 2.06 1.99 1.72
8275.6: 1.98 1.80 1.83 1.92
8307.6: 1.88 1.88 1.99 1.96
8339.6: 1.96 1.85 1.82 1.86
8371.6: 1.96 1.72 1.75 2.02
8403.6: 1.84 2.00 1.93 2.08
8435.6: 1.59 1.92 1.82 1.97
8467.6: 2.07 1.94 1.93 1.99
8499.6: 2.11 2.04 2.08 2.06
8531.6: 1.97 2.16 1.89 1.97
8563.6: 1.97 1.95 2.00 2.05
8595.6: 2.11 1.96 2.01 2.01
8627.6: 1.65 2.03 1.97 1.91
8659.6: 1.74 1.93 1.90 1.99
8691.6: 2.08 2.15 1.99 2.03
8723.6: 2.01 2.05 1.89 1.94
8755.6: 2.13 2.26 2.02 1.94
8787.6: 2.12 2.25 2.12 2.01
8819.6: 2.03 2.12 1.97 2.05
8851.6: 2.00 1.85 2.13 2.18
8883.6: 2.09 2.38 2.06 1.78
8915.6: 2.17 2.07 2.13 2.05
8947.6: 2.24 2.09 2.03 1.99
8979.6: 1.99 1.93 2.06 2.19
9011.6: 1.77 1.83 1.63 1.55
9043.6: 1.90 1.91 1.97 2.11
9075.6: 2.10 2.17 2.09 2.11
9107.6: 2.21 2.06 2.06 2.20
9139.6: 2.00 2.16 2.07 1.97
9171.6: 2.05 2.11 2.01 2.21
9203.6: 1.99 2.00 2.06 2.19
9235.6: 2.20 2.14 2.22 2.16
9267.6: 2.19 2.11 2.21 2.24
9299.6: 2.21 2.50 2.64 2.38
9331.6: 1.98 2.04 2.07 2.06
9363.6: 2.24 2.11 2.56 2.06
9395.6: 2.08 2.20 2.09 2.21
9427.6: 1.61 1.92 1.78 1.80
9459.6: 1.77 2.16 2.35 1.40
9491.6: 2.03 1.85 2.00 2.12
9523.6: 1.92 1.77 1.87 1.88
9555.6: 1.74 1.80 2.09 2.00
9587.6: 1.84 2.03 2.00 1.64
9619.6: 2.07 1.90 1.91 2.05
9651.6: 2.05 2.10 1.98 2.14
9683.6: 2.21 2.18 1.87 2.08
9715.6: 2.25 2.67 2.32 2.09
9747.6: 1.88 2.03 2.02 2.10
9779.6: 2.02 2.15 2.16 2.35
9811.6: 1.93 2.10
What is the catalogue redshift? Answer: 0.532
